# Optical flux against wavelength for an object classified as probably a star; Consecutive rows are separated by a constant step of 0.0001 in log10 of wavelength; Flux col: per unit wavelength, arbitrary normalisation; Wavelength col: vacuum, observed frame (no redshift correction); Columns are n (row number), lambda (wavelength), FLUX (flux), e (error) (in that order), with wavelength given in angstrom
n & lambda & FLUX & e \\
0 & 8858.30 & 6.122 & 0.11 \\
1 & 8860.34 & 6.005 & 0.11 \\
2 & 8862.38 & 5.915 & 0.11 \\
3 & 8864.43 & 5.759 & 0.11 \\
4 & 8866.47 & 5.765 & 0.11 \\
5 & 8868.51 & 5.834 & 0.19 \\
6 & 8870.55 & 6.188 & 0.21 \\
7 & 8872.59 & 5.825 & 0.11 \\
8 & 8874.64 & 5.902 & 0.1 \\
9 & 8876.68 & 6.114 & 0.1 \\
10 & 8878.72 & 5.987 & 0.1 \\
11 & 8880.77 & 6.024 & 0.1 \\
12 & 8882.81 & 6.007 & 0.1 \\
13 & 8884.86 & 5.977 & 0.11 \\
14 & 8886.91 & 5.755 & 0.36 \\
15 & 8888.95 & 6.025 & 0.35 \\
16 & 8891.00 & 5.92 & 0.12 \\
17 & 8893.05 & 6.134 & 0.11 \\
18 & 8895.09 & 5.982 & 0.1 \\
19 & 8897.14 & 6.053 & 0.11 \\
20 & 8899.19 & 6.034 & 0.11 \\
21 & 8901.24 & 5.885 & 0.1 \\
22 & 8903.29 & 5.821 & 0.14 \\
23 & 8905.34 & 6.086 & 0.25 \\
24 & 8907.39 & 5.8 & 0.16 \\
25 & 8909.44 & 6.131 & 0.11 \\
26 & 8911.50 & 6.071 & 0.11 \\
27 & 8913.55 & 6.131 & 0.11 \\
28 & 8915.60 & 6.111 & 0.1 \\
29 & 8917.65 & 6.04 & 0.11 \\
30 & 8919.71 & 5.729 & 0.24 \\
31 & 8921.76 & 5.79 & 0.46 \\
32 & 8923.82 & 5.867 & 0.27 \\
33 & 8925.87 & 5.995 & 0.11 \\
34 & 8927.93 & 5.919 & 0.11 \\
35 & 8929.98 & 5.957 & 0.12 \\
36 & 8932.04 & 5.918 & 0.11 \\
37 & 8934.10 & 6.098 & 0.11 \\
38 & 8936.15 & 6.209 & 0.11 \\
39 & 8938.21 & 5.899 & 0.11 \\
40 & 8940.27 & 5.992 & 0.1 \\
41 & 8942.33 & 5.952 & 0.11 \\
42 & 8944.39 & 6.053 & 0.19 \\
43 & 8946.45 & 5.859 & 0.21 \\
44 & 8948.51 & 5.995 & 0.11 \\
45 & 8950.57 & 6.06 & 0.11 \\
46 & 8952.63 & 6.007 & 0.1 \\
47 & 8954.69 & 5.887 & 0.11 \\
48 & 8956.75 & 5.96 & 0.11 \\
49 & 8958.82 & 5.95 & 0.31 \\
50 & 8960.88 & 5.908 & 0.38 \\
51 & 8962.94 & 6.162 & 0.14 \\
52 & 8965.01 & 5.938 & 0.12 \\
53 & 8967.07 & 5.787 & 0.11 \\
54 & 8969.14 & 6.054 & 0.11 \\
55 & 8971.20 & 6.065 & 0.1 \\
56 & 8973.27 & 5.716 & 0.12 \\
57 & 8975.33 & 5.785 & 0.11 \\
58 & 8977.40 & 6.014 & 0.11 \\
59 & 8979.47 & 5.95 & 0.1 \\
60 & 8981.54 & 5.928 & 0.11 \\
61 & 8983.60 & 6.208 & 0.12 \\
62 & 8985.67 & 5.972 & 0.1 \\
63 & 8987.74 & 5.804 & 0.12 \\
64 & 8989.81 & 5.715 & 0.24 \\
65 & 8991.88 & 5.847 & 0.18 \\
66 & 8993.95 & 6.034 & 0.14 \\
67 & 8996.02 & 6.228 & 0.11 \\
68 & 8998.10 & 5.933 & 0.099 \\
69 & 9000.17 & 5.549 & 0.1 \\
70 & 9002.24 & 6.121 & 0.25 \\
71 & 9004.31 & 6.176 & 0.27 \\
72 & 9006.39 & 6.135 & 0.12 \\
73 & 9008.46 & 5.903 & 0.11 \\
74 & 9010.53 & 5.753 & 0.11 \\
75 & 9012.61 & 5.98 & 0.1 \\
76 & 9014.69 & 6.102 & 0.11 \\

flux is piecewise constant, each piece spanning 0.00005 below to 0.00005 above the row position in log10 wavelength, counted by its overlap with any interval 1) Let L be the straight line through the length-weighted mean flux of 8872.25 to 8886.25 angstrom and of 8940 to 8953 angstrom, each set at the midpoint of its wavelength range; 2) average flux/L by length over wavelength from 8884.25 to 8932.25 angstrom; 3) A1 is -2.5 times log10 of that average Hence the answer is 0.00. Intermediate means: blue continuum 5.98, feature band 5.96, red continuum 5.99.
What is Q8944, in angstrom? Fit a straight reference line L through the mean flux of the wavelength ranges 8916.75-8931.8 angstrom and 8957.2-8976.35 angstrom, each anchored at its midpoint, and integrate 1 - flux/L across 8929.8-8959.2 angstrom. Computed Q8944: -0.4 angstrom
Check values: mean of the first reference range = 5.9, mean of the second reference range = 5.93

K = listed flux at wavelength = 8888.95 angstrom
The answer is 6.025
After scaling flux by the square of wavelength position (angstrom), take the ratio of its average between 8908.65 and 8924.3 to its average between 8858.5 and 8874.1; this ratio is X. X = 1.02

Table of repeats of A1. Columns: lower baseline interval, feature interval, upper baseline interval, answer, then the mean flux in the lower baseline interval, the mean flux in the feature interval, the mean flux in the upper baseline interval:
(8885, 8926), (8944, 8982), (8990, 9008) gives 0.01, 5.97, 5.95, 5.99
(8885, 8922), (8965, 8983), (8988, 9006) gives 0.01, 5.98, 5.92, 5.95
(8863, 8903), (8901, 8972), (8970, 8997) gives 0.00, 5.95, 5.97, 5.95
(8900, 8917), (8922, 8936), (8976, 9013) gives 0.01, 6.01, 5.97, 5.96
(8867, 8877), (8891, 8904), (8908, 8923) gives 0.00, 5.95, 5.98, 5.99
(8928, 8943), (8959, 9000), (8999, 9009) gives 0.01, 6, 5.94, 5.98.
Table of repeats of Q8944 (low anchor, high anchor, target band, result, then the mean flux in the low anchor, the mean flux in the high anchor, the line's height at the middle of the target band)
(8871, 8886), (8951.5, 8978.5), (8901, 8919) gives -0.13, 5.98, 5.94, 5.97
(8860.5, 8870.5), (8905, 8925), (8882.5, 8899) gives -0.17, 5.87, 5.97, 5.92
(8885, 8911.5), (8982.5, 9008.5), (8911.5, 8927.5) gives 0.04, 5.97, 5.97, 5.97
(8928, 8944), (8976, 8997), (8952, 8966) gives 0.03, 6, 5.97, 5.99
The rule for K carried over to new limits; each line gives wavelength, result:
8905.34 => 6.086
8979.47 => 5.95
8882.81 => 6.007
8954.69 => 5.887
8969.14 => 6.054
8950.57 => 6.06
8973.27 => 5.716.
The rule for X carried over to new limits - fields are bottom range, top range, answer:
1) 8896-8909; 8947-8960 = 1.01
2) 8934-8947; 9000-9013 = 1.01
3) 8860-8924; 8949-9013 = 1.02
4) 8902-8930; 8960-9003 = 1.01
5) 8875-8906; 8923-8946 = 1.01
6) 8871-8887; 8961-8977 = 1.01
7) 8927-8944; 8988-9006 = 1.01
